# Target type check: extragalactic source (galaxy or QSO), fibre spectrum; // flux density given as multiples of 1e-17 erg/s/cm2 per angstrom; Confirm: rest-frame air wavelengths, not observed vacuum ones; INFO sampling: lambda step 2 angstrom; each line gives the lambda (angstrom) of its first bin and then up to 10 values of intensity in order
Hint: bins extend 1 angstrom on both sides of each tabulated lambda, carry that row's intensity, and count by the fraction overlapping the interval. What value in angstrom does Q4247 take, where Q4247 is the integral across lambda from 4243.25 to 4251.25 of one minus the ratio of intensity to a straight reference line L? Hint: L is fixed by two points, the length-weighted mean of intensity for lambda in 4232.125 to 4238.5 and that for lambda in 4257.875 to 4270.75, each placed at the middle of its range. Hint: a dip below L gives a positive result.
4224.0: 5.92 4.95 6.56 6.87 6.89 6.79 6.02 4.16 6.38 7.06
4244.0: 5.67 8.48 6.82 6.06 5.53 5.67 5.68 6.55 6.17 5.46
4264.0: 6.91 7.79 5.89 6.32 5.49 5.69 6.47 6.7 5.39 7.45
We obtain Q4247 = -0.8 angstrom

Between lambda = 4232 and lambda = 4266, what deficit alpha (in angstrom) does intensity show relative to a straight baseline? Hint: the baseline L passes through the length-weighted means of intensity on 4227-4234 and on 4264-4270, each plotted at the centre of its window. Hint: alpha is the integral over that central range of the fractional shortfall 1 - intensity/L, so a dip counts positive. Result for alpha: 2.5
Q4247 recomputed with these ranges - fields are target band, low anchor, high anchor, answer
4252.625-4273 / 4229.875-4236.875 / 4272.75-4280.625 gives 0.2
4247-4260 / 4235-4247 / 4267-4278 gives 0.3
